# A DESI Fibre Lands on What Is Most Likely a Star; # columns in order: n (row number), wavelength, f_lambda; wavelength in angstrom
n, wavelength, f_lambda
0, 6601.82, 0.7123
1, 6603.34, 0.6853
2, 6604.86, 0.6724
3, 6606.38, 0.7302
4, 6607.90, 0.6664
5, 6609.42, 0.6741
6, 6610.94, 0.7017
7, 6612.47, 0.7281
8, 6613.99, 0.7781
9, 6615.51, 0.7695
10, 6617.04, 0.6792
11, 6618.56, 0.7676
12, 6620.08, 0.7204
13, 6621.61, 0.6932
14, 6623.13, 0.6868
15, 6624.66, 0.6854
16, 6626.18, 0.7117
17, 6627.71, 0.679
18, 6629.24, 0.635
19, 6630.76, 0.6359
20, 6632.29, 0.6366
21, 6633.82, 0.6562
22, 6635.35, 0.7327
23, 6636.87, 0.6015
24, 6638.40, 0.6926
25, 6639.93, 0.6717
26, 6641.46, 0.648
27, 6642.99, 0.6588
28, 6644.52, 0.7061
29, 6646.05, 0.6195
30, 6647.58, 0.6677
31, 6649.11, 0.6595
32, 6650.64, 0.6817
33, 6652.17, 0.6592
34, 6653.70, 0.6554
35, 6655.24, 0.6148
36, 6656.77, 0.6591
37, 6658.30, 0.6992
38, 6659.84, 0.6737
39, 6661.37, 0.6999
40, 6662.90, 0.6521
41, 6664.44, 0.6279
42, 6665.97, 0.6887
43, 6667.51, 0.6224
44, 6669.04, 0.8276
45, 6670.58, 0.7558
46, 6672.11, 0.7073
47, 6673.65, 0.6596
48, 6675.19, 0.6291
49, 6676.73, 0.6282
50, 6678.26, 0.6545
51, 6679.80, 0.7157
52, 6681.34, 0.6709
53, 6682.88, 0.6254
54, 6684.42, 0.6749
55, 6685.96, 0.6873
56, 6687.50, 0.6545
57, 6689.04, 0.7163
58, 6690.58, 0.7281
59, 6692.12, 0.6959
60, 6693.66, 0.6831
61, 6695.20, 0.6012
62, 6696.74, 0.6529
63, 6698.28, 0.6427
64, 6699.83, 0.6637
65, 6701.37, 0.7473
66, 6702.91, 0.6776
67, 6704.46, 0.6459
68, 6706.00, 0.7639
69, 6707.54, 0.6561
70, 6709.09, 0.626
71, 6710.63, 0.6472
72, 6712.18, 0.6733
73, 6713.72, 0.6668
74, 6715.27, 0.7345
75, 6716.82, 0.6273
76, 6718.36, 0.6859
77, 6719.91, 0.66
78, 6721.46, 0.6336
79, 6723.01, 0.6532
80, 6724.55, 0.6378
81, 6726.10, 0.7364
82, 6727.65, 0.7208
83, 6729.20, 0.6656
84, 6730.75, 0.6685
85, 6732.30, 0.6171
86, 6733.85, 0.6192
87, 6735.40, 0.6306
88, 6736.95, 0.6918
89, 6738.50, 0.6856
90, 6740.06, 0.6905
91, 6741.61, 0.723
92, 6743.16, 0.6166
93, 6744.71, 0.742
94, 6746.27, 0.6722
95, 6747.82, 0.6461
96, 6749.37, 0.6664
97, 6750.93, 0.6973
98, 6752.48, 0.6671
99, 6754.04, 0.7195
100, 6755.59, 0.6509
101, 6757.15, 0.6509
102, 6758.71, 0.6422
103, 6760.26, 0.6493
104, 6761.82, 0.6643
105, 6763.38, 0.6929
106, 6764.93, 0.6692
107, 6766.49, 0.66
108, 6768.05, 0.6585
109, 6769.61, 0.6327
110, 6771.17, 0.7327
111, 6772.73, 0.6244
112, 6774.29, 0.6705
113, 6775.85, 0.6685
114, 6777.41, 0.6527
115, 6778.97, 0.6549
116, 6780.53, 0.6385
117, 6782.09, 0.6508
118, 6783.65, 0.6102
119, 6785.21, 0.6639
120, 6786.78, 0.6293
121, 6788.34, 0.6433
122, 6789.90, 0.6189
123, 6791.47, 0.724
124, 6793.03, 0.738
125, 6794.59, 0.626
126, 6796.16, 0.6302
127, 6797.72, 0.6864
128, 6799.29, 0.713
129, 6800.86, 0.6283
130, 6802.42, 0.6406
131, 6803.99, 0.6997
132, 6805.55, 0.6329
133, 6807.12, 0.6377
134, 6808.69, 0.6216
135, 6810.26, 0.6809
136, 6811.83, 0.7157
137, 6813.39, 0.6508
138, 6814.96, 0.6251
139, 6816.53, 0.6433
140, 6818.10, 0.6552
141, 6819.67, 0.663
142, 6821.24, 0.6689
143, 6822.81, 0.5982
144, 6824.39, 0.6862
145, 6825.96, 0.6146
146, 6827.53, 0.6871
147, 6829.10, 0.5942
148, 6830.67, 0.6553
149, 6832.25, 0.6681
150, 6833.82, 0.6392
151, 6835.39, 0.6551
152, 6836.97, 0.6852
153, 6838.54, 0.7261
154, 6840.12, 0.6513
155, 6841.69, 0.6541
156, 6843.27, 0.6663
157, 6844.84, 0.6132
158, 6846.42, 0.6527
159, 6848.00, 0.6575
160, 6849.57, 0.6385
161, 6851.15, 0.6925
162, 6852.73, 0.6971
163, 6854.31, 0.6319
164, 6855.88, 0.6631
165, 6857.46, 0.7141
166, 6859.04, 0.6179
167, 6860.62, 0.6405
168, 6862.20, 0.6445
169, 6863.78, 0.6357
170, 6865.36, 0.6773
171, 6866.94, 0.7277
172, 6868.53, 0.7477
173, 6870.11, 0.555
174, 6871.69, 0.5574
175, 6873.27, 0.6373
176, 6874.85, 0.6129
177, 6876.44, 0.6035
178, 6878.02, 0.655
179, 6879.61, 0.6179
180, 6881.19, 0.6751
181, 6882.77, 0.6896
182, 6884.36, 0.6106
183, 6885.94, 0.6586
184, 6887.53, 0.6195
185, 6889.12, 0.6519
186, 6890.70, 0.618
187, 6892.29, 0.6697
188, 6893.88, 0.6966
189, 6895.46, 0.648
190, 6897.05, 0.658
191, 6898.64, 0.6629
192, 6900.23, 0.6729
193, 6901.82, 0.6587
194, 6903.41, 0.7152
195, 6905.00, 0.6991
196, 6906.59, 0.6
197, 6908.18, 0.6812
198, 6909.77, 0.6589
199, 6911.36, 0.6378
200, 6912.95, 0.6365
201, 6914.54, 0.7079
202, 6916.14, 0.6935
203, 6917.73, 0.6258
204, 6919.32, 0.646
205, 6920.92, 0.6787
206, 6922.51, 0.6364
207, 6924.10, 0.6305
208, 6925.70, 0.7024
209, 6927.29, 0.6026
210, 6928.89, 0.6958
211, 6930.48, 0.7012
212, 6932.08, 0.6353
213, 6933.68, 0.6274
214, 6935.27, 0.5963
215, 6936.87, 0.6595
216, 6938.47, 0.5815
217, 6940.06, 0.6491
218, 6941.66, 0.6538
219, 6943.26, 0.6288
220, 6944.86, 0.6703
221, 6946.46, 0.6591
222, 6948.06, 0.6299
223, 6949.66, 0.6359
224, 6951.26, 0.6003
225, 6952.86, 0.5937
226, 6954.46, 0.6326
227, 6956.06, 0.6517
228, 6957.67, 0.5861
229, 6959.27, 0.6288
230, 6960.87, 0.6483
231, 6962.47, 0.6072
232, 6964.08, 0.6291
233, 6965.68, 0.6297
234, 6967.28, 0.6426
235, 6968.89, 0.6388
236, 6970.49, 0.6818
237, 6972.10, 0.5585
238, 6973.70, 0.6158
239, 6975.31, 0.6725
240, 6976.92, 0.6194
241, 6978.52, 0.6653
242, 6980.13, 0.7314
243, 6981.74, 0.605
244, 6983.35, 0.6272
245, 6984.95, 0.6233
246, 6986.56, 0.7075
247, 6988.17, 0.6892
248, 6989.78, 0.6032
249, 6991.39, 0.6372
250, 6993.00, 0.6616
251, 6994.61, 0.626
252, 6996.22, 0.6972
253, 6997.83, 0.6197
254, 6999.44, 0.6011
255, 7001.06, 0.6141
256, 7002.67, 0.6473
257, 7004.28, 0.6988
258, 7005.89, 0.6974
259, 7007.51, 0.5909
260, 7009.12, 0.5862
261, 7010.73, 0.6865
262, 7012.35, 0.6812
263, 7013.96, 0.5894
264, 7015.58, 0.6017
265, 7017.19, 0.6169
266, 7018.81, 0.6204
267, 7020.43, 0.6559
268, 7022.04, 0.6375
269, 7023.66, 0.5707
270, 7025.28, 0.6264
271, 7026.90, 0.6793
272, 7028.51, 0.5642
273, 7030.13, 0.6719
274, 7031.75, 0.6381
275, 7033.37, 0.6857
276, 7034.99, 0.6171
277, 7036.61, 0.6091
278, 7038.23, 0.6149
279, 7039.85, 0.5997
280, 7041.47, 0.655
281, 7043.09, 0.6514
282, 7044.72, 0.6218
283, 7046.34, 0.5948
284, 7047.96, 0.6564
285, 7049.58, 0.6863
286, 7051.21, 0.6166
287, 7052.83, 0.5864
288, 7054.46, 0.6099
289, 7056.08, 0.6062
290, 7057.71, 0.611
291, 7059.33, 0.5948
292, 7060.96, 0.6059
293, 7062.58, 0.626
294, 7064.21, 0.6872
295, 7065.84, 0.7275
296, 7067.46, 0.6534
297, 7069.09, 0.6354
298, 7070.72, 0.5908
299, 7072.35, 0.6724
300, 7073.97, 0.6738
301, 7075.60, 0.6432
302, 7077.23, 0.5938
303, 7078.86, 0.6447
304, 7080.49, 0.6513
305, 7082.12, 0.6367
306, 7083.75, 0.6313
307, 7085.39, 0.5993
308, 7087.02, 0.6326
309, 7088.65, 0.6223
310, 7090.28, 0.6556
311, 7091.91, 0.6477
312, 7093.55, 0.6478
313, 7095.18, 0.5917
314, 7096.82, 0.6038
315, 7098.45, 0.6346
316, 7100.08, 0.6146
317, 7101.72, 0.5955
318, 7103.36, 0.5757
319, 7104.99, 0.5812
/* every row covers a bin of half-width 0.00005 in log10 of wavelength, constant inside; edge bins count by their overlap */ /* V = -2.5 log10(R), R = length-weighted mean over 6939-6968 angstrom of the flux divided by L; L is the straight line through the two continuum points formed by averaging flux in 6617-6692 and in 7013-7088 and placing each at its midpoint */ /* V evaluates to 0.02 mag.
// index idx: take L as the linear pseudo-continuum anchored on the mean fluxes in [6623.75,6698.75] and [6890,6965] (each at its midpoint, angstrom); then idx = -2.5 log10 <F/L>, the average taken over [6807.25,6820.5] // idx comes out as 0.00 mag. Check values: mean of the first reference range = 0.67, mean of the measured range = 0.656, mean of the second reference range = 0.648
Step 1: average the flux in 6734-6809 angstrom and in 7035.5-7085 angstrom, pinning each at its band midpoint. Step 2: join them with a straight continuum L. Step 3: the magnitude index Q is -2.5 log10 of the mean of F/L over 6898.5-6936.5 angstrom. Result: -0.02 mag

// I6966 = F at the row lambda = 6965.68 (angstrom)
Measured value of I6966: 0.6297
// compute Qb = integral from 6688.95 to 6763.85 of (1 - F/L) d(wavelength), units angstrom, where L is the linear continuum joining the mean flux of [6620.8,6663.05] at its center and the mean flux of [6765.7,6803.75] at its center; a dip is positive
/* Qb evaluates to -1.1 angstrom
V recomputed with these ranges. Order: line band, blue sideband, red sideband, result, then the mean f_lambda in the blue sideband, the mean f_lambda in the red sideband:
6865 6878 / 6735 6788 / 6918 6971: 0.02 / 0.665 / 0.639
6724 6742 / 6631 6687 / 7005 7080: -0.02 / 0.67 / 0.632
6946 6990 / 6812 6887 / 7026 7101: 0.01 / 0.652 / 0.632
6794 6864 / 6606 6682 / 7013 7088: 0.00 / 0.681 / 0.63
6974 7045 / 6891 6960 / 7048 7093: 0.00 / 0.649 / 0.635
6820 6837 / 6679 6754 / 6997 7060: 0.01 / 0.673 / 0.629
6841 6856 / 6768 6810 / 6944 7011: -0.01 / 0.657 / 0.639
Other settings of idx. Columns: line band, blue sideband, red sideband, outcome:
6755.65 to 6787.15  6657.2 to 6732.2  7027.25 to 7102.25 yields 0.02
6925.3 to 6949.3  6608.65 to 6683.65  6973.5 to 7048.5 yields 0.00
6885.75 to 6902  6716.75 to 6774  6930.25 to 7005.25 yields -0.01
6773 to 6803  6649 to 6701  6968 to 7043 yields 0.01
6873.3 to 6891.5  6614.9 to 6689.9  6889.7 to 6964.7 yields 0.03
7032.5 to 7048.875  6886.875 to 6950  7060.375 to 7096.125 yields 0.02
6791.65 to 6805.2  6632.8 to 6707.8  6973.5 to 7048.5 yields -0.02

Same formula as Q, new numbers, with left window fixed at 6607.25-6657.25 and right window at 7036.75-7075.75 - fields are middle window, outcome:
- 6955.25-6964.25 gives 0.03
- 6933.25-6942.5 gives 0.03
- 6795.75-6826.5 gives 0.01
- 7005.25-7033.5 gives 0.01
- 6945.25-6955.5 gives 0.03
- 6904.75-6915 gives -0.01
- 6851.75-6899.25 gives 0.01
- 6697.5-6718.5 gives -0.01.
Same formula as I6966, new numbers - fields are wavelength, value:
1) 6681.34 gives 0.6709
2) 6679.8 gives 0.7157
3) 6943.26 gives 0.6288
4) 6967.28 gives 0.6426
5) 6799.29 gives 0.713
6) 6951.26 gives 0.6003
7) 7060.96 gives 0.6059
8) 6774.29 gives 0.6705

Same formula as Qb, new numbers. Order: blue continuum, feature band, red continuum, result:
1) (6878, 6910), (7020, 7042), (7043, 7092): 0.3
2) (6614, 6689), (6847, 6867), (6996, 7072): -0.3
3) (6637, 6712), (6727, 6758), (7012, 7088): -0.3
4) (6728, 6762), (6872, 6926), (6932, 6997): -0.6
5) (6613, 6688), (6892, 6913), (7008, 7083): -0.5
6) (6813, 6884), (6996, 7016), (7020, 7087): 0.0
